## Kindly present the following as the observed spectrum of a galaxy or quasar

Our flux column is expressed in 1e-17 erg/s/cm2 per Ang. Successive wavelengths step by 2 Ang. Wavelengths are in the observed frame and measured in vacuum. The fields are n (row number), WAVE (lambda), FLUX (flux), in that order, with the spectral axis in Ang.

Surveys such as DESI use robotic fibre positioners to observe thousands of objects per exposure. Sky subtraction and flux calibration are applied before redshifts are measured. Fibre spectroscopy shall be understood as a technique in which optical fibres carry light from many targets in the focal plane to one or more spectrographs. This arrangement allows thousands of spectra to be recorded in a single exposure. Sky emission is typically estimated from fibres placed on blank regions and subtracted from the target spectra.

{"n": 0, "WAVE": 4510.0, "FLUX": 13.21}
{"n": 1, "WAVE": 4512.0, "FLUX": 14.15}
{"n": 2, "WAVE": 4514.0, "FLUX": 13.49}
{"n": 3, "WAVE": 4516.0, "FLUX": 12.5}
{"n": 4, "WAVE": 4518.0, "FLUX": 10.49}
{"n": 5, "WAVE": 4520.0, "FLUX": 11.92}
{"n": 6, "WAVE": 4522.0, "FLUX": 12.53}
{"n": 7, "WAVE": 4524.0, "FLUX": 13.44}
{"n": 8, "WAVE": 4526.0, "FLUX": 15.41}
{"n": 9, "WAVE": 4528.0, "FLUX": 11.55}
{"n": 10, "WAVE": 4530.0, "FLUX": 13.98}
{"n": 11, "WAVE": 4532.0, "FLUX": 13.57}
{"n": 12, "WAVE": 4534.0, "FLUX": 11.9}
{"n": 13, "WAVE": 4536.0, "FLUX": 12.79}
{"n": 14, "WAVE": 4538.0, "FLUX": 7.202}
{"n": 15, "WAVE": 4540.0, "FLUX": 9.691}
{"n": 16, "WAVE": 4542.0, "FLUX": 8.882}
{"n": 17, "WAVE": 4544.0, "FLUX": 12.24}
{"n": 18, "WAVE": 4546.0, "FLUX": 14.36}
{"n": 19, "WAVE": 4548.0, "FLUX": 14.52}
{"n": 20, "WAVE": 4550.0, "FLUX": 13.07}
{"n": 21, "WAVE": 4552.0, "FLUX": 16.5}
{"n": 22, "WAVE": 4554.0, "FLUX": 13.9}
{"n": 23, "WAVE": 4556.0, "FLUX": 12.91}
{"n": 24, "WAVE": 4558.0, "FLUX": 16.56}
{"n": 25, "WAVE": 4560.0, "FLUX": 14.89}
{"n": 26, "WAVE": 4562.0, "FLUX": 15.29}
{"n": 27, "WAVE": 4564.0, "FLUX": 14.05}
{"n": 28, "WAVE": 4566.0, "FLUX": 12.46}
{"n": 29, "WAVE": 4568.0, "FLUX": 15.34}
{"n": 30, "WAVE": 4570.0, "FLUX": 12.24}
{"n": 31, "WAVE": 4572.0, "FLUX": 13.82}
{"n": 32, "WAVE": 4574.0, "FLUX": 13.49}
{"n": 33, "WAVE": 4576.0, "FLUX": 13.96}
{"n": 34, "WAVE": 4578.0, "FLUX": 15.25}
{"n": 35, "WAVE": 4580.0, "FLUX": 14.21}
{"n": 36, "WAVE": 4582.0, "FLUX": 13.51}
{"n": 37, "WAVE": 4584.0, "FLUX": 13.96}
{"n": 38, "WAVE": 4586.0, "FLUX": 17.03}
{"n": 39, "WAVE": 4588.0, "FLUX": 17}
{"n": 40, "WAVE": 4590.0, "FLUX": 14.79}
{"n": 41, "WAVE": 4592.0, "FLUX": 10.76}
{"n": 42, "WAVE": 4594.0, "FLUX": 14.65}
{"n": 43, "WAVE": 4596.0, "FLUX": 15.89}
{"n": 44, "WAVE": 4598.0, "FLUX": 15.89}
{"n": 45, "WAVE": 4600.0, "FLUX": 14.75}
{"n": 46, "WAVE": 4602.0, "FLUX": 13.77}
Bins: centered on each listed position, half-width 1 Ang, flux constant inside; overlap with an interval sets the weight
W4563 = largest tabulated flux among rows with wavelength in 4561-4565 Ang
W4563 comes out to 15.29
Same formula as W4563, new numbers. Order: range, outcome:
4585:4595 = 17.03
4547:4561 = 16.56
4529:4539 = 13.98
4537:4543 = 9.691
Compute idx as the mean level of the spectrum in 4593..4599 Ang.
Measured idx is 15.5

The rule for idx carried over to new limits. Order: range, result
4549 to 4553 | 14.8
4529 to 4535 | 13.2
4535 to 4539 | 10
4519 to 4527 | 13.3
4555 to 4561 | 14.8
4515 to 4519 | 11.5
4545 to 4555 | 14.5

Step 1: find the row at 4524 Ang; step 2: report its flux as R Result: 13.44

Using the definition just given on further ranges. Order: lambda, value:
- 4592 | 10.76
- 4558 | 16.56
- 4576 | 13.96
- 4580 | 14.21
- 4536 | 12.79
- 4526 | 15.41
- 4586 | 17.03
